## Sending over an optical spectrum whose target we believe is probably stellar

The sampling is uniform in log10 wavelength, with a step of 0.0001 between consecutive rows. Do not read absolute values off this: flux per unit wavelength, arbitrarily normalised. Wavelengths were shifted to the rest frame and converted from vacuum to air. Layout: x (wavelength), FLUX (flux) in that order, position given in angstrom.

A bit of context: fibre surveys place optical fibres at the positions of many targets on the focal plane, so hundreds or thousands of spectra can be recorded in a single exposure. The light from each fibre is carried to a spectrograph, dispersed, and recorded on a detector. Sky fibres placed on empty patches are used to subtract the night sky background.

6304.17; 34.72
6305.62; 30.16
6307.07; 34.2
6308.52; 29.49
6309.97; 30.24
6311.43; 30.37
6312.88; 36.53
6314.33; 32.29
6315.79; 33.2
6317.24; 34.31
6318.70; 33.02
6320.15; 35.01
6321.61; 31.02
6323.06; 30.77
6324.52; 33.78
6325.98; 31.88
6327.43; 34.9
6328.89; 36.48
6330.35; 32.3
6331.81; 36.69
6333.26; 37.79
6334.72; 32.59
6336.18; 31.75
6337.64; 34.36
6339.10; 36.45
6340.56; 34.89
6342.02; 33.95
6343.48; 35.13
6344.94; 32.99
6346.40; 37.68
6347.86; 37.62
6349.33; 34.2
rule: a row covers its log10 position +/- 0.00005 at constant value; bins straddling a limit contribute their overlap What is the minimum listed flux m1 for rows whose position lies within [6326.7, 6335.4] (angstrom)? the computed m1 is 32.3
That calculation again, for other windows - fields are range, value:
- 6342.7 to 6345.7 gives 32.99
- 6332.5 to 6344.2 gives 31.75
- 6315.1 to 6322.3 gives 31.02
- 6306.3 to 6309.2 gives 29.49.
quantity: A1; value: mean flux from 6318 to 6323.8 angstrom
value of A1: 32.5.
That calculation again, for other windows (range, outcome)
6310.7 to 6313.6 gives 33.4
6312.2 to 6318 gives 34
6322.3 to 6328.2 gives 32.9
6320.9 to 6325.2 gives 31.9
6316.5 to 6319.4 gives 33.7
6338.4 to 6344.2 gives 35.1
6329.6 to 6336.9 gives 34.2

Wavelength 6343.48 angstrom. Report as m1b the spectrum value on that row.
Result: 35.13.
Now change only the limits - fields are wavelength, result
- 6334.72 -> 32.59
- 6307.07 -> 34.2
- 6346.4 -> 37.68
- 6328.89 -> 36.48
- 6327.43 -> 34.9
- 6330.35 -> 32.3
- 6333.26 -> 37.79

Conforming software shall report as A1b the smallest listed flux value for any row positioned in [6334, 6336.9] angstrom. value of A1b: 31.75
